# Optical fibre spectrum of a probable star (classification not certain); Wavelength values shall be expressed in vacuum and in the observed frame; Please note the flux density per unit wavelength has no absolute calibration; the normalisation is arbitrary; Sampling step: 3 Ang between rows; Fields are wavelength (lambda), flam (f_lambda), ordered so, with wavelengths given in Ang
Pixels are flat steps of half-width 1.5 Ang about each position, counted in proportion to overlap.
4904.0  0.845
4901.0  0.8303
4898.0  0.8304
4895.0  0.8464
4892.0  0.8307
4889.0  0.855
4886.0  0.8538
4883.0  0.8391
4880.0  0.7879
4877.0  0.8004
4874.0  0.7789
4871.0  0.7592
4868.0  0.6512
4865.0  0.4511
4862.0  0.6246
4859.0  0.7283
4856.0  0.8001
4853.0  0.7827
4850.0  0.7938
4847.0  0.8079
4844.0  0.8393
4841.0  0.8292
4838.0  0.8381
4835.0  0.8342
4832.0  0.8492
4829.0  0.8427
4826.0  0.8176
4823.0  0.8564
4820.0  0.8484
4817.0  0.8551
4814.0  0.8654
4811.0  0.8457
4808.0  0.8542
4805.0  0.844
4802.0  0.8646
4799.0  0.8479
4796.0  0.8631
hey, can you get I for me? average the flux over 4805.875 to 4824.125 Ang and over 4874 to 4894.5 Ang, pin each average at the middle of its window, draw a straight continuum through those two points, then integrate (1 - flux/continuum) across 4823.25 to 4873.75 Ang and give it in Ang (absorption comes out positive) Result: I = 4.3 Ang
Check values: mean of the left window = 0.854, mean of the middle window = 0.768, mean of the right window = 0.825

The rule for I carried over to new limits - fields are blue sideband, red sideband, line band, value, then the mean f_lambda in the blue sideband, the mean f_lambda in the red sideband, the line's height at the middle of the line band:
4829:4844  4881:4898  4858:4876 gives 3.70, 0.838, 0.842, 0.84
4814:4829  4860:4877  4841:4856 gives -1.28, 0.846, 0.668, 0.744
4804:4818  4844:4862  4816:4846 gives -0.92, 0.853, 0.774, 0.816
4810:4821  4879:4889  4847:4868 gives 3.50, 0.854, 0.833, 0.841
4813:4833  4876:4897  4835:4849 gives 0.24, 0.847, 0.831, 0.843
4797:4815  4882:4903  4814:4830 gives 0.10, 0.854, 0.841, 0.851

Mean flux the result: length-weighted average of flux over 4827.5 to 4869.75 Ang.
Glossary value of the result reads 0.762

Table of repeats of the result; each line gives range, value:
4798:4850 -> 0.842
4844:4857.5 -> 0.801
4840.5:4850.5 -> 0.819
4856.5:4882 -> 0.704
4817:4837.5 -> 0.842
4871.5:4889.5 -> 0.814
